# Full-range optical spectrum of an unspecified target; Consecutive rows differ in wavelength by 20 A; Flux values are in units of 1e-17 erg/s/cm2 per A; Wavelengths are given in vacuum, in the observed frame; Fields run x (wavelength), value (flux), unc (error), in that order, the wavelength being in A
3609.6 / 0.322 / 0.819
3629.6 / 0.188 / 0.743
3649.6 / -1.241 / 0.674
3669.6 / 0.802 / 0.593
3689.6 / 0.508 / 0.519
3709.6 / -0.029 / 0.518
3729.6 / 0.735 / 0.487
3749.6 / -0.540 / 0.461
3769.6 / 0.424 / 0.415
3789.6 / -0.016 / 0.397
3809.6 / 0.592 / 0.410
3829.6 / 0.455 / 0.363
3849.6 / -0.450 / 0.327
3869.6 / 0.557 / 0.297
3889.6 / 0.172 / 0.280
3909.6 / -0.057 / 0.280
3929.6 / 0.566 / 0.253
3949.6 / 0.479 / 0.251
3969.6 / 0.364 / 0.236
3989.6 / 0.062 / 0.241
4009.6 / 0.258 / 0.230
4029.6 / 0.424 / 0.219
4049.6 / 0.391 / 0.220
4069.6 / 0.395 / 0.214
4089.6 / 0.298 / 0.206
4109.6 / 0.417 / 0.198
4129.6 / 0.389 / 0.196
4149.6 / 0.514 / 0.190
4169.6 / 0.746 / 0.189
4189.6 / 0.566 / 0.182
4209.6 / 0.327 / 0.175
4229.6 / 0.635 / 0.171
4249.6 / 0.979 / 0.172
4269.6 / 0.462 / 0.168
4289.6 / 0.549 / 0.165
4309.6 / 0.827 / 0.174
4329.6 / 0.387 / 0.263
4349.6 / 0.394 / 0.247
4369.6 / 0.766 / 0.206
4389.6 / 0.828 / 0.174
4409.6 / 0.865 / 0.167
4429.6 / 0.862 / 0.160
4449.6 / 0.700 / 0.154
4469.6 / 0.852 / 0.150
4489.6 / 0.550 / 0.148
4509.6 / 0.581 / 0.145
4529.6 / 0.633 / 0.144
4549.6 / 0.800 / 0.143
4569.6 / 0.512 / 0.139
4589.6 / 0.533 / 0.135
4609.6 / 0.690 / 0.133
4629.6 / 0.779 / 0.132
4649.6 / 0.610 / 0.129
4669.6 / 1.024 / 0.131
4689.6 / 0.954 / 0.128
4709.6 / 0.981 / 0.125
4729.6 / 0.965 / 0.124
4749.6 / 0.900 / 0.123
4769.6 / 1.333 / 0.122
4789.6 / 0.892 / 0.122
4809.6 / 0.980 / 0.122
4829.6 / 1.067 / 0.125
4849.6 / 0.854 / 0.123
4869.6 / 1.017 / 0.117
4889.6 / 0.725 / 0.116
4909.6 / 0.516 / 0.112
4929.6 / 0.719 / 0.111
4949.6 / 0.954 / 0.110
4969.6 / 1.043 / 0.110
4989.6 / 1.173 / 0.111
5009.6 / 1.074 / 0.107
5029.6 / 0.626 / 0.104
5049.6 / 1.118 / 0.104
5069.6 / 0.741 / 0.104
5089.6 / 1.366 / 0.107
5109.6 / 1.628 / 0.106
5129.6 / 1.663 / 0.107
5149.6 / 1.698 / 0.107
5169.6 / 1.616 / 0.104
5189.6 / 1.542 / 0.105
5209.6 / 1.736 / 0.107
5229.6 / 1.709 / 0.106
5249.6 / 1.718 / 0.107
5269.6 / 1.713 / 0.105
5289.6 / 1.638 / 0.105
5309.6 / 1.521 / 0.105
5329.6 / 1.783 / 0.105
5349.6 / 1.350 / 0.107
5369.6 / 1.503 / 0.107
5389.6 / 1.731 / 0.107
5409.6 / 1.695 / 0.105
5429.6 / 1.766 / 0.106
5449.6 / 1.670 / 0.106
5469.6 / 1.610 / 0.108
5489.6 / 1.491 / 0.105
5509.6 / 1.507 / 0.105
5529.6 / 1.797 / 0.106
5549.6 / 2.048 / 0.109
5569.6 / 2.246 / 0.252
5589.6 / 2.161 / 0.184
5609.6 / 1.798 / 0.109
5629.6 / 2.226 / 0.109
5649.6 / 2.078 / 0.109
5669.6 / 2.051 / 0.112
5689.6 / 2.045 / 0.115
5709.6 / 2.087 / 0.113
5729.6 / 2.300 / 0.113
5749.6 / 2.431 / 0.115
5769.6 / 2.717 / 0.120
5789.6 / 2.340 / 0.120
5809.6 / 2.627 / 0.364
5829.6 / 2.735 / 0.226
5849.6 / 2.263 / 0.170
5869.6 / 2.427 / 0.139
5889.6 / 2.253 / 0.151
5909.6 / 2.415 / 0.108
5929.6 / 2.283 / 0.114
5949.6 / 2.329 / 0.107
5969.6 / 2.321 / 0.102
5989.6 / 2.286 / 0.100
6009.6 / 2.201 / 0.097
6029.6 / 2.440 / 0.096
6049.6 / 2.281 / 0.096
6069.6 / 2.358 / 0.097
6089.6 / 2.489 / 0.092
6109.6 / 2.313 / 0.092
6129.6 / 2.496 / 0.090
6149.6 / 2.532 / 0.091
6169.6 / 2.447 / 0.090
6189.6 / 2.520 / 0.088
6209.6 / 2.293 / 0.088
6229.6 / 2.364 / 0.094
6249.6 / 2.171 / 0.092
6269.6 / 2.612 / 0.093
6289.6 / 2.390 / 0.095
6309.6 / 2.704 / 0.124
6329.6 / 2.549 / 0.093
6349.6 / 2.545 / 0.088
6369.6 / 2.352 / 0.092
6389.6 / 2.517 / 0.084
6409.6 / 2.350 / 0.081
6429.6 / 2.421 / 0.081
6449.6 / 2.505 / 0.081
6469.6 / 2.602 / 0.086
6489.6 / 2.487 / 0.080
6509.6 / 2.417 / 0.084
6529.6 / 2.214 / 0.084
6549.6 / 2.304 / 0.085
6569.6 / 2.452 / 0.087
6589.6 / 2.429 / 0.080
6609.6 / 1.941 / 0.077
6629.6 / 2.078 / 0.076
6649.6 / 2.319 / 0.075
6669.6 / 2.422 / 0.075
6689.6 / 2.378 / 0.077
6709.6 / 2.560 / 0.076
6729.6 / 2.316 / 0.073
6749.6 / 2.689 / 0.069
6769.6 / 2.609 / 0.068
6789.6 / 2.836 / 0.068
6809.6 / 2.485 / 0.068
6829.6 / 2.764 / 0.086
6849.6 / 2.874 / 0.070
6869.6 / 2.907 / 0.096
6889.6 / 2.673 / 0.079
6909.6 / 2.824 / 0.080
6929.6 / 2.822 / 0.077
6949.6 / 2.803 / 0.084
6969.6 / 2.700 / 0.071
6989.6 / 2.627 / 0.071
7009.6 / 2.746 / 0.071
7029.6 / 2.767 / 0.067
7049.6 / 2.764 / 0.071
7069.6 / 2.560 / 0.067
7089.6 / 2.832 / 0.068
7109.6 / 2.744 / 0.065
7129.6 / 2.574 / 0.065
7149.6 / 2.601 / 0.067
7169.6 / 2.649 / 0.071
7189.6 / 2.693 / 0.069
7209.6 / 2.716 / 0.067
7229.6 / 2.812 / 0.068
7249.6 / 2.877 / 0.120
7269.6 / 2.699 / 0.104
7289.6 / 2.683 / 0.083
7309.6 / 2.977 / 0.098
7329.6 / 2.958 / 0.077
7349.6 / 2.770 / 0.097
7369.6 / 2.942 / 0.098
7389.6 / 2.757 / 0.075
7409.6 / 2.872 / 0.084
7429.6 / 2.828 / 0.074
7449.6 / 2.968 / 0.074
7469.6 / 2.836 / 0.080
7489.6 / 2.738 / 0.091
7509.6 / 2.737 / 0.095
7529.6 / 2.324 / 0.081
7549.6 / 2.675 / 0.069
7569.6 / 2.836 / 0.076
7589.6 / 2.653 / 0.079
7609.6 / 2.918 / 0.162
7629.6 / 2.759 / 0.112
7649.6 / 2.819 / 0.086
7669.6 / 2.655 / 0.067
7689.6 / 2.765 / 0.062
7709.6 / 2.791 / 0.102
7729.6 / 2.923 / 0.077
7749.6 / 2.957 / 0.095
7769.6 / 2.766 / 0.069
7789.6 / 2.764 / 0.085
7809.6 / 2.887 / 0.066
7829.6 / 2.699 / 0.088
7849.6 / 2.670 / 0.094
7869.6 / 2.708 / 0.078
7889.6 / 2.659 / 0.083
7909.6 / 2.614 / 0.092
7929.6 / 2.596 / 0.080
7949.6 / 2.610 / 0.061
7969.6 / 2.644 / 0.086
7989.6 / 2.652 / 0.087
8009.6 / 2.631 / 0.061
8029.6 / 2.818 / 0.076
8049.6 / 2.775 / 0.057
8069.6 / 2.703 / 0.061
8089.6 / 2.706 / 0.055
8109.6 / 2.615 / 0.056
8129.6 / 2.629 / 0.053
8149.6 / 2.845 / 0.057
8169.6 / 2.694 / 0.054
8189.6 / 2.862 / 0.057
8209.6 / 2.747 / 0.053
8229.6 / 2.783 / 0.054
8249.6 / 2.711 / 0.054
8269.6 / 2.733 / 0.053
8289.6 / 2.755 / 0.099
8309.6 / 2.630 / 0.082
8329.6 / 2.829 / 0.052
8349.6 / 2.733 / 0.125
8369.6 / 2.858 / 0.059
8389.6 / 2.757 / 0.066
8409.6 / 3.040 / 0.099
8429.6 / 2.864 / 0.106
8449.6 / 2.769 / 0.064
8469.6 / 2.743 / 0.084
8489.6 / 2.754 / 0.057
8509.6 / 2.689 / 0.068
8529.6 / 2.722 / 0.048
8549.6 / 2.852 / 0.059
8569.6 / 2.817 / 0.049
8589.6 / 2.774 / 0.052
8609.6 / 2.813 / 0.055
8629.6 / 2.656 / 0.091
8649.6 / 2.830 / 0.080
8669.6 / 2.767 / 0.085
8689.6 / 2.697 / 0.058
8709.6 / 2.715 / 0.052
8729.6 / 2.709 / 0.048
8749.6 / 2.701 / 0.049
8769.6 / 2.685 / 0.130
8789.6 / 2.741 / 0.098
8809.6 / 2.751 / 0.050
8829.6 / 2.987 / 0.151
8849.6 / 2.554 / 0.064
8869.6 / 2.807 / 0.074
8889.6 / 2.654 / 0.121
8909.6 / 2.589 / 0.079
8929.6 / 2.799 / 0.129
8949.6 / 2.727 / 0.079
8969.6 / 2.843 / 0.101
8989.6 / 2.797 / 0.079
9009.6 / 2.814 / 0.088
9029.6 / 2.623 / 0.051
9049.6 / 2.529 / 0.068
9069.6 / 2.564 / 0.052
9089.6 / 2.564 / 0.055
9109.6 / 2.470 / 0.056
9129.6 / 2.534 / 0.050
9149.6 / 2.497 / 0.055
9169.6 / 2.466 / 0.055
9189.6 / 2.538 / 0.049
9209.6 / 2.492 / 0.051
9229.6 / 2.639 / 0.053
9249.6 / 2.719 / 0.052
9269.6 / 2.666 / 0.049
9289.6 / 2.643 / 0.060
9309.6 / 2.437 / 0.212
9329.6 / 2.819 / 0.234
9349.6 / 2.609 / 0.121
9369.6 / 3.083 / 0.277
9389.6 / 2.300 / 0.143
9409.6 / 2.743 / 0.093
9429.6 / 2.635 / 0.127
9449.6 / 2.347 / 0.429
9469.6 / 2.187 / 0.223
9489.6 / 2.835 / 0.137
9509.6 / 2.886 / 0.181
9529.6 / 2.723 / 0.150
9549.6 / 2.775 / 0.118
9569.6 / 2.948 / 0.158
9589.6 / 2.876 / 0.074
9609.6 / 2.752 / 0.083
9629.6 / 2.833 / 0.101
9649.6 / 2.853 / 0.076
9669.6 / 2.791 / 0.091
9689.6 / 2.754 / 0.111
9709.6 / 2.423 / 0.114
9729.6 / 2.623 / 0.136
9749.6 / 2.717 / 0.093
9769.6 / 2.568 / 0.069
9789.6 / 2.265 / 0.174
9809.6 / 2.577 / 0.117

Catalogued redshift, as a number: 0.278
